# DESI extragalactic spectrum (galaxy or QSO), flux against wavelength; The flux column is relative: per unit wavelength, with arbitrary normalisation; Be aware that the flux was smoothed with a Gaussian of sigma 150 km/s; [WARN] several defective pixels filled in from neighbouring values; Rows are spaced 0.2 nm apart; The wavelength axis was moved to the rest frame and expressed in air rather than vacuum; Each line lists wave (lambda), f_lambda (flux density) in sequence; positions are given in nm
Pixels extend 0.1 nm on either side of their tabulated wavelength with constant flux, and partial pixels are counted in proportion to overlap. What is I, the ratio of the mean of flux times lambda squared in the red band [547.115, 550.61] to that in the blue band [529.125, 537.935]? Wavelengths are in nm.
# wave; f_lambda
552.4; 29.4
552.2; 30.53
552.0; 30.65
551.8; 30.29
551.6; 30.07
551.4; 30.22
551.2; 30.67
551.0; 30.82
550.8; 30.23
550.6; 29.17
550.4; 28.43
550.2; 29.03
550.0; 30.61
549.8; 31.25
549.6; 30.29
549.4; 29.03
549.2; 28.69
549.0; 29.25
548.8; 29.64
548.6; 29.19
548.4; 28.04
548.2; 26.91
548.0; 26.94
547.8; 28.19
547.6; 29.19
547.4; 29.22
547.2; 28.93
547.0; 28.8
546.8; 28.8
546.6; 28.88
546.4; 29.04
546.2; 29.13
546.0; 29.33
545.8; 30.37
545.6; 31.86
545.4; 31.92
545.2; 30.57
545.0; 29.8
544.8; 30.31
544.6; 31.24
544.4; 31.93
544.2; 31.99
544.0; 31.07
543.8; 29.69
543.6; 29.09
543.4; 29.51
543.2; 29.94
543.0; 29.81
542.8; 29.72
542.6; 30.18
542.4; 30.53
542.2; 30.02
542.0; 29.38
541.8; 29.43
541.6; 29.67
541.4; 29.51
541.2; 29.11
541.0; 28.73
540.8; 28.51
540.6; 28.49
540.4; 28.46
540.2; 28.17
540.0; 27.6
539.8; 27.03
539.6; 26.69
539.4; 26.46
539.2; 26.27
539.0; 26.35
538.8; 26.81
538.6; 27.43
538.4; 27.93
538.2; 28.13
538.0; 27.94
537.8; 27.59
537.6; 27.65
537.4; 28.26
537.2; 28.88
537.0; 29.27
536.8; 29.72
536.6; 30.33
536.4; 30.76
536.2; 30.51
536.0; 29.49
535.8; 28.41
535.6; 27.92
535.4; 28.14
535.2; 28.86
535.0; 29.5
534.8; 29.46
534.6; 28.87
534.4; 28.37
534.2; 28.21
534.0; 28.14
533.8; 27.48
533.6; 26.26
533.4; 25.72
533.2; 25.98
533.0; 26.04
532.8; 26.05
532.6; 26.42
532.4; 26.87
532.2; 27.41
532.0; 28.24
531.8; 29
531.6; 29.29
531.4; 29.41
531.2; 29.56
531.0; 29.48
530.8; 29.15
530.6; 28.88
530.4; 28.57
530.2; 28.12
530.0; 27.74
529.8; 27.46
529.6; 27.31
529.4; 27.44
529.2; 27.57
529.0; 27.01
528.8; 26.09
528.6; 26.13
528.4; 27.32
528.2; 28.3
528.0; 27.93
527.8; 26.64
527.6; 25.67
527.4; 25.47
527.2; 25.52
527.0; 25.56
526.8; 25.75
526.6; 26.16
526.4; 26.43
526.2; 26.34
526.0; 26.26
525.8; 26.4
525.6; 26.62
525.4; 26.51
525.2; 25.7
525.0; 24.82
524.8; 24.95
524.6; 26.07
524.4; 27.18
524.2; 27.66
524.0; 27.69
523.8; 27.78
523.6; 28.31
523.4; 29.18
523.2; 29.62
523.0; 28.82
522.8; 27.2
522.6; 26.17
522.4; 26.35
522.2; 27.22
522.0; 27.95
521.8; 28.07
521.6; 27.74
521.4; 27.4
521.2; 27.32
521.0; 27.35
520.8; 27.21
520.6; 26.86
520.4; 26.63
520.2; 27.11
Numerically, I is 1.09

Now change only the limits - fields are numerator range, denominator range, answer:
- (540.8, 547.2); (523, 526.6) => 1.19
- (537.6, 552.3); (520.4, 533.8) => 1.15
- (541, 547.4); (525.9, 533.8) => 1.16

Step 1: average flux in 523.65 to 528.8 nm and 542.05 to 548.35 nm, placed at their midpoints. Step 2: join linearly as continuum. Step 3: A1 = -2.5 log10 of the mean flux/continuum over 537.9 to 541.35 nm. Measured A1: 0.04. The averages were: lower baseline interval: 26.4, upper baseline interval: 29.8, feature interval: 27.7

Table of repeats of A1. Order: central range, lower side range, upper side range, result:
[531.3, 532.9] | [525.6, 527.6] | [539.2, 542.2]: -0.04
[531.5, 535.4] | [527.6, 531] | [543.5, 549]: 0.02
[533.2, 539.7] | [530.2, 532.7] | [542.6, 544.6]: 0.04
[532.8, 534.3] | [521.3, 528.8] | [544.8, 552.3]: 0.04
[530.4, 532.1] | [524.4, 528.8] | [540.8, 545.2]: -0.07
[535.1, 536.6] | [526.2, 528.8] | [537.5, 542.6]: -0.06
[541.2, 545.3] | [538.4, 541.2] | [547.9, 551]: -0.08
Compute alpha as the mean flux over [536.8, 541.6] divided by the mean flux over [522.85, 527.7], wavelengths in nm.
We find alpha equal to 1.05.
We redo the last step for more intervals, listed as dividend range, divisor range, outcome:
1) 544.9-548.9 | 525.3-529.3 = 1.10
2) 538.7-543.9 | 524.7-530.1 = 1.08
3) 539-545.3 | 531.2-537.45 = 1.03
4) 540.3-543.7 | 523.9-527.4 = 1.12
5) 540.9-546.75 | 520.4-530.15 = 1.11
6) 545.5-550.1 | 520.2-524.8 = 1.06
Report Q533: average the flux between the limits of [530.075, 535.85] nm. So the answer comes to 28.1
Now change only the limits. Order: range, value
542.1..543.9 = 29.8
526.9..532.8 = 27.5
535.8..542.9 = 28.6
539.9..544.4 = 29.5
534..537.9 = 28.9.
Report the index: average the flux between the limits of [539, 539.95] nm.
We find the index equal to 26.6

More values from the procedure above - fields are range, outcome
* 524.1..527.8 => 26.1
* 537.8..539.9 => 27.1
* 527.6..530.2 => 27.2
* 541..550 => 29.7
